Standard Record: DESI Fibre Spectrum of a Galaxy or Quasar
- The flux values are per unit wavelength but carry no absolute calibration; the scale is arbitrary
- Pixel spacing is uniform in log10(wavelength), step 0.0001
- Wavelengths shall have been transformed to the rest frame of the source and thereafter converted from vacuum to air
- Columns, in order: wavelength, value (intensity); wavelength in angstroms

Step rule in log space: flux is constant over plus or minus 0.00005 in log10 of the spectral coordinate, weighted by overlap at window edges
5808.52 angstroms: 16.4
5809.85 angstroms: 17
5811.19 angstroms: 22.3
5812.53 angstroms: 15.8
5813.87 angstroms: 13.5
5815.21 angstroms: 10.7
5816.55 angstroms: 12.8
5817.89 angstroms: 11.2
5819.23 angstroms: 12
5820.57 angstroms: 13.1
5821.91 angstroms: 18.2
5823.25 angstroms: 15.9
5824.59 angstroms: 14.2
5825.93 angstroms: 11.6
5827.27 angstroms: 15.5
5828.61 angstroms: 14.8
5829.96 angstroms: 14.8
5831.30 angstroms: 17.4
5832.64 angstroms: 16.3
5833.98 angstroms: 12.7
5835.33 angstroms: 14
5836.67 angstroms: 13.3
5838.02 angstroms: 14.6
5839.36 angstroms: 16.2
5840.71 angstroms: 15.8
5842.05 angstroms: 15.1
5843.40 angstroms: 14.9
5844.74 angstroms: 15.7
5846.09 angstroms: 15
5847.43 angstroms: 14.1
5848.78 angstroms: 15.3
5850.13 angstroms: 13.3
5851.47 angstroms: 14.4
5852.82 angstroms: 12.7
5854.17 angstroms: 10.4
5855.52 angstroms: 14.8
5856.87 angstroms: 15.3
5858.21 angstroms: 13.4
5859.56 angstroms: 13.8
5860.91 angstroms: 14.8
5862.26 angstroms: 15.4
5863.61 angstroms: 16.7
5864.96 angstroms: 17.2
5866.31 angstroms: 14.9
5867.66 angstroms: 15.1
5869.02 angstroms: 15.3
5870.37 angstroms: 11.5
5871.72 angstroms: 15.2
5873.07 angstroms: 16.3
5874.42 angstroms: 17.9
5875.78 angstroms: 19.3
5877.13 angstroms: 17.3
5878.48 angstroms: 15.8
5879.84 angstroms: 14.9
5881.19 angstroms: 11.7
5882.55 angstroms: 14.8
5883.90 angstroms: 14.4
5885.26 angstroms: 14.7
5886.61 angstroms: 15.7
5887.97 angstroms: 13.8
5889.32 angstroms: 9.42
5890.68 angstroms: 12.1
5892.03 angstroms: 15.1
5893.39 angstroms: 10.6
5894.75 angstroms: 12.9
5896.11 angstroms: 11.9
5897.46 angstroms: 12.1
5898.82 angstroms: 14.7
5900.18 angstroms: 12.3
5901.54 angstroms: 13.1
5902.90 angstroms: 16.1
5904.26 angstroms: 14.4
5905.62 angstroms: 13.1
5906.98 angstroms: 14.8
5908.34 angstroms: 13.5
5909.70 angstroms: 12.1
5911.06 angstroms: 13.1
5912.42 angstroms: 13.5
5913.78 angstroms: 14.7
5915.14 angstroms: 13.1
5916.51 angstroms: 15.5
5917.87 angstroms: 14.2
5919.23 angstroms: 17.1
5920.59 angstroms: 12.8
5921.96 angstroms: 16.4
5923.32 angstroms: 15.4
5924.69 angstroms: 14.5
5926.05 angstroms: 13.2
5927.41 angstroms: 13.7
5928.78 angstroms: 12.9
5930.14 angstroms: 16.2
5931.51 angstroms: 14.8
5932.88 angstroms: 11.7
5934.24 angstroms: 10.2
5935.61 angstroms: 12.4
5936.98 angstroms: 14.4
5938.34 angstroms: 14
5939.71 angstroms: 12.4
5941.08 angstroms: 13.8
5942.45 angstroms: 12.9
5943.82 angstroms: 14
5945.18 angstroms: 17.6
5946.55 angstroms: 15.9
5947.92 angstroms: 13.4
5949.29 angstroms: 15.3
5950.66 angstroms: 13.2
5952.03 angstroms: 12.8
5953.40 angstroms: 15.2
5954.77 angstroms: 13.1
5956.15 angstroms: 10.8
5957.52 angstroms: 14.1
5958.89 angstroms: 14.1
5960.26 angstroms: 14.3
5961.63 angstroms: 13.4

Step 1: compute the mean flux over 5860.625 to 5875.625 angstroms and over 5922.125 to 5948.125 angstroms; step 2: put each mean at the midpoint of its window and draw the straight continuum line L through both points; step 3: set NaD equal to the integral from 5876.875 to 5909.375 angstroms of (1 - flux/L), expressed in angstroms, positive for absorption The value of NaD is 2.9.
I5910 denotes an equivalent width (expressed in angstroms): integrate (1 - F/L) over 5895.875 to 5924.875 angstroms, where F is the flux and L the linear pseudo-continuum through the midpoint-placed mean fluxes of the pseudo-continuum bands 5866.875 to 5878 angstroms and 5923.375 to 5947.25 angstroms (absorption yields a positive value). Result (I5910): 1.2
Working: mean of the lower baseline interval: 16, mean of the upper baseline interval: 13.8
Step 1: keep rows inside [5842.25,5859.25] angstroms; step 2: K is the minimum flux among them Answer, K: 10.4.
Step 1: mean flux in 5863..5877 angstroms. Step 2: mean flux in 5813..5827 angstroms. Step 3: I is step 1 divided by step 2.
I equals 1.19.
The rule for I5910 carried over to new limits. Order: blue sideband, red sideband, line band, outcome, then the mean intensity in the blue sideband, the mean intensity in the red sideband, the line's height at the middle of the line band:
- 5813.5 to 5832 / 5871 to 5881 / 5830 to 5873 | 1.6 angstroms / 14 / 16.4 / 15.3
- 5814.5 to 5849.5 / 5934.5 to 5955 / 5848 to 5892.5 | -1.1 angstroms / 14.4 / 14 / 14.3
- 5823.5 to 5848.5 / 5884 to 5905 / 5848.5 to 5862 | 0.5 angstroms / 14.8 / 13.3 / 14.3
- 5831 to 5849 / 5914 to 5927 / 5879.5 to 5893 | 1.1 angstroms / 15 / 14.7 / 14.8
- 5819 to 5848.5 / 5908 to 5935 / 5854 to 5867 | -0.3 angstroms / 14.8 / 13.9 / 14.6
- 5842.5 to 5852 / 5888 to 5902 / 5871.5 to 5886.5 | -2.8 angstroms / 14.7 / 12.5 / 13.2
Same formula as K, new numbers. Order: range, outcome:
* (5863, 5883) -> 11.5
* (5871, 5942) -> 9.42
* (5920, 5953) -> 10.2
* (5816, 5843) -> 11.2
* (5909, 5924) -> 12.1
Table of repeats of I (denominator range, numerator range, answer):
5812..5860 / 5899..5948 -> 0.98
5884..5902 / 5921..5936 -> 1.06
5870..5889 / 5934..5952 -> 0.91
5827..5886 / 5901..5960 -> 0.93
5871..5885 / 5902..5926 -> 0.91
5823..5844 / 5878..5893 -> 0.93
